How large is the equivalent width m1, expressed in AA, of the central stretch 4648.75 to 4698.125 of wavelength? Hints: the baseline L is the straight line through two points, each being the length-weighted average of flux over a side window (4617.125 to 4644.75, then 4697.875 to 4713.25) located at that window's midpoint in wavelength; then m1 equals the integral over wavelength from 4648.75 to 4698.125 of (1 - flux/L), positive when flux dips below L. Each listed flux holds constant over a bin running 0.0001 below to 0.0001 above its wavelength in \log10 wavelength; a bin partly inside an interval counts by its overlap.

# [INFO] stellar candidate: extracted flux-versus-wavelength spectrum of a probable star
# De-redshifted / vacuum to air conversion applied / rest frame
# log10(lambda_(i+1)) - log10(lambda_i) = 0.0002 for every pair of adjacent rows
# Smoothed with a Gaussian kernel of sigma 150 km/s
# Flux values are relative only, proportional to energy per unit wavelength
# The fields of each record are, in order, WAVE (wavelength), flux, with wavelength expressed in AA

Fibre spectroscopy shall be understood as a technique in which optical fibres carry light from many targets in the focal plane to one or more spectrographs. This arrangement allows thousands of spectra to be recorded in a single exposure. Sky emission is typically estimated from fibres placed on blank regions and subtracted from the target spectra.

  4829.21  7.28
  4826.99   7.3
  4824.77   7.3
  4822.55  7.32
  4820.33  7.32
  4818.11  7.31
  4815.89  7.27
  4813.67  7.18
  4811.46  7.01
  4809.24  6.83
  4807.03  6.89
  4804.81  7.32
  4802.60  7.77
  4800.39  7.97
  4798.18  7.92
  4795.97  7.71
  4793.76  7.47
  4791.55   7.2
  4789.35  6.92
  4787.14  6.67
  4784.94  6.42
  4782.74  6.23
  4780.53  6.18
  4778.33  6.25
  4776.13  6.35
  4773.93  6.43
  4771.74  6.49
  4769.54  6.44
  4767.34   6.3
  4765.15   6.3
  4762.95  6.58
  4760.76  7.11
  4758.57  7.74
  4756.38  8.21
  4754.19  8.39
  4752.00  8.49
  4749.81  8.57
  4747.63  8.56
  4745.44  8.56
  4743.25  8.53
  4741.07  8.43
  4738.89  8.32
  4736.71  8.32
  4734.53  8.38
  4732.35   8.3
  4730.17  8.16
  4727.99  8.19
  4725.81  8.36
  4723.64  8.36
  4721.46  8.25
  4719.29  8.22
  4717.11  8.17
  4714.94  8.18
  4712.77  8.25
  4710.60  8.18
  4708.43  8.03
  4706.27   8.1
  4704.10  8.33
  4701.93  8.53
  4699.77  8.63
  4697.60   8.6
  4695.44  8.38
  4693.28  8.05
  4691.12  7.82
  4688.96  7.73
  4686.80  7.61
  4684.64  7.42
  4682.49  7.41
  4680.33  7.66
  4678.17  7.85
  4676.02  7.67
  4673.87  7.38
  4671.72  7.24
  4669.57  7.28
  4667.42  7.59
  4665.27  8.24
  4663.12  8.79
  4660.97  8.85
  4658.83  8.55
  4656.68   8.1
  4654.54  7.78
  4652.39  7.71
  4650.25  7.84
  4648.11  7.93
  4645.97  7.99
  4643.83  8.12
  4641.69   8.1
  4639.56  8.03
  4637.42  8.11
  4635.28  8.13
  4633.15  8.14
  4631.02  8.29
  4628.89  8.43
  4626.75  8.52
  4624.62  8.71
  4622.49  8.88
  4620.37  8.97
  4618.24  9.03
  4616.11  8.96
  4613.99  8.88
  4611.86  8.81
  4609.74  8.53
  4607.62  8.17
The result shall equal 2.8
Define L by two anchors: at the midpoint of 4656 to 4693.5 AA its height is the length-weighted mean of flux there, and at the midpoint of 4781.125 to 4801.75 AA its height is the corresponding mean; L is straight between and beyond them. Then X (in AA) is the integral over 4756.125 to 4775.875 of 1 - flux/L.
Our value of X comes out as 1.46 AA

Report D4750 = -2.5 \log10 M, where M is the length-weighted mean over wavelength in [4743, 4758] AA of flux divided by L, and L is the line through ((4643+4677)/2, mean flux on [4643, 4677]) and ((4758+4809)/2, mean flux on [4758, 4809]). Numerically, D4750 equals -0.18 mag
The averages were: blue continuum 7.94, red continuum 6.89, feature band 8.44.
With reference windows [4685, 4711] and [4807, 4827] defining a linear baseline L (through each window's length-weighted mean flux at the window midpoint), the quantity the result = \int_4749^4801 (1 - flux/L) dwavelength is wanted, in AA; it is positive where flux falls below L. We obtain 3.1 AA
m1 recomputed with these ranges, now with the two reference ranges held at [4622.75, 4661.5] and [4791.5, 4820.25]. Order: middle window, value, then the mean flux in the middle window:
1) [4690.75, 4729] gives -2.0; 8.27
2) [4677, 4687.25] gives 0.5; 7.59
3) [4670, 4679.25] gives 0.6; 7.52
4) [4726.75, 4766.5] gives -2.0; 8.05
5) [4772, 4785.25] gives 2.1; 6.32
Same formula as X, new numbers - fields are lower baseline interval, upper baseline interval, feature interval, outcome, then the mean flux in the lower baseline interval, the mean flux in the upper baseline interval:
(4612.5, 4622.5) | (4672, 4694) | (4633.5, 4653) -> 1.0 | 8.95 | 7.64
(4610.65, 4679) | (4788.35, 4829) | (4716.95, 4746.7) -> -2.2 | 8.22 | 7.33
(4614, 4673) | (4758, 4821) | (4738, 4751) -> -2.0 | 8.24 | 6.94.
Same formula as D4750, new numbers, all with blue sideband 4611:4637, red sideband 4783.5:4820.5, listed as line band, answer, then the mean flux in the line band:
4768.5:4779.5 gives 0.17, 6.39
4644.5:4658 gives 0.07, 7.91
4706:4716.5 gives -0.03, 8.16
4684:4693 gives 0.06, 7.69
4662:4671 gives 0.05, 7.95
